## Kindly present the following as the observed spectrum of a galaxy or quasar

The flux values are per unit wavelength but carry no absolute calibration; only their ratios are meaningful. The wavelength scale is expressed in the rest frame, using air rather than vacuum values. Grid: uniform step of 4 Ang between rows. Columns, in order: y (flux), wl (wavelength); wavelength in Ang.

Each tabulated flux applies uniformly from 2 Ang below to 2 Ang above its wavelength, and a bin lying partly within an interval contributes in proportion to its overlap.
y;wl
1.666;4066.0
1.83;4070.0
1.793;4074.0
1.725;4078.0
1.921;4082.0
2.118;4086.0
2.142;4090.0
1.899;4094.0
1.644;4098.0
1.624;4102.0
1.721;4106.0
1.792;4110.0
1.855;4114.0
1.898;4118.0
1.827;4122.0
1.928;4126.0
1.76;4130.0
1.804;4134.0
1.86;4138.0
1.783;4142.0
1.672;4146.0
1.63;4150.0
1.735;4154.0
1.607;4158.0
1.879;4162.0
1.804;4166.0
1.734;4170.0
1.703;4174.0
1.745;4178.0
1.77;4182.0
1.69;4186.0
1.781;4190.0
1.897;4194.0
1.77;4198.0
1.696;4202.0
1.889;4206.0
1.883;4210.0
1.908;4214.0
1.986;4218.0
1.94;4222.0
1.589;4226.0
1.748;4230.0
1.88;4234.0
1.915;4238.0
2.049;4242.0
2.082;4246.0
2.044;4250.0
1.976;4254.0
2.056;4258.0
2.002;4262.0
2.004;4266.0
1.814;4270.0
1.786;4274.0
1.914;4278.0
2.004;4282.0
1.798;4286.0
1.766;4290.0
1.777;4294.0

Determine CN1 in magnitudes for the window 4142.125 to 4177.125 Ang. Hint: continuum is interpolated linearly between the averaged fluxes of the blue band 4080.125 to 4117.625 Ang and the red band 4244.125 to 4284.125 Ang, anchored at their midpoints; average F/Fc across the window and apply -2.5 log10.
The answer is 0.104 mag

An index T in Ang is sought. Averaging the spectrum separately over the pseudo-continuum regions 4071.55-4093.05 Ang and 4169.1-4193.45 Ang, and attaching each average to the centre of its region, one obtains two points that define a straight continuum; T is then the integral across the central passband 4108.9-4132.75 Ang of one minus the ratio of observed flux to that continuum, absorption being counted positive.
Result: 0.2 Ang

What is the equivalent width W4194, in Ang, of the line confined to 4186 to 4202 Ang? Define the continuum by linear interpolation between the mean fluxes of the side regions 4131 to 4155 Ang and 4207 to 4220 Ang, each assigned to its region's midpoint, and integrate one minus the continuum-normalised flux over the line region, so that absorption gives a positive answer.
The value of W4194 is 0.8 Ang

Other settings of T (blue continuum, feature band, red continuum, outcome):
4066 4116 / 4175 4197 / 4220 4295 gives 1.2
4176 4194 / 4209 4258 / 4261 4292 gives -2.6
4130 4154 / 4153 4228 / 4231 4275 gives 2.1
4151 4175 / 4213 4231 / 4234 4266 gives 0.8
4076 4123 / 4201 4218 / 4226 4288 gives 0.3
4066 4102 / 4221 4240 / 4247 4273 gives 1.5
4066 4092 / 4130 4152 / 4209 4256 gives 1.8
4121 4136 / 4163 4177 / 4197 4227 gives 0.6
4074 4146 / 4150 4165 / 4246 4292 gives 1.1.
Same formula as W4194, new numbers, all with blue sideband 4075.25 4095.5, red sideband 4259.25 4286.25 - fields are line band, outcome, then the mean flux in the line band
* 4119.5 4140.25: 1.17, 1.84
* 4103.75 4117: 1.06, 1.79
